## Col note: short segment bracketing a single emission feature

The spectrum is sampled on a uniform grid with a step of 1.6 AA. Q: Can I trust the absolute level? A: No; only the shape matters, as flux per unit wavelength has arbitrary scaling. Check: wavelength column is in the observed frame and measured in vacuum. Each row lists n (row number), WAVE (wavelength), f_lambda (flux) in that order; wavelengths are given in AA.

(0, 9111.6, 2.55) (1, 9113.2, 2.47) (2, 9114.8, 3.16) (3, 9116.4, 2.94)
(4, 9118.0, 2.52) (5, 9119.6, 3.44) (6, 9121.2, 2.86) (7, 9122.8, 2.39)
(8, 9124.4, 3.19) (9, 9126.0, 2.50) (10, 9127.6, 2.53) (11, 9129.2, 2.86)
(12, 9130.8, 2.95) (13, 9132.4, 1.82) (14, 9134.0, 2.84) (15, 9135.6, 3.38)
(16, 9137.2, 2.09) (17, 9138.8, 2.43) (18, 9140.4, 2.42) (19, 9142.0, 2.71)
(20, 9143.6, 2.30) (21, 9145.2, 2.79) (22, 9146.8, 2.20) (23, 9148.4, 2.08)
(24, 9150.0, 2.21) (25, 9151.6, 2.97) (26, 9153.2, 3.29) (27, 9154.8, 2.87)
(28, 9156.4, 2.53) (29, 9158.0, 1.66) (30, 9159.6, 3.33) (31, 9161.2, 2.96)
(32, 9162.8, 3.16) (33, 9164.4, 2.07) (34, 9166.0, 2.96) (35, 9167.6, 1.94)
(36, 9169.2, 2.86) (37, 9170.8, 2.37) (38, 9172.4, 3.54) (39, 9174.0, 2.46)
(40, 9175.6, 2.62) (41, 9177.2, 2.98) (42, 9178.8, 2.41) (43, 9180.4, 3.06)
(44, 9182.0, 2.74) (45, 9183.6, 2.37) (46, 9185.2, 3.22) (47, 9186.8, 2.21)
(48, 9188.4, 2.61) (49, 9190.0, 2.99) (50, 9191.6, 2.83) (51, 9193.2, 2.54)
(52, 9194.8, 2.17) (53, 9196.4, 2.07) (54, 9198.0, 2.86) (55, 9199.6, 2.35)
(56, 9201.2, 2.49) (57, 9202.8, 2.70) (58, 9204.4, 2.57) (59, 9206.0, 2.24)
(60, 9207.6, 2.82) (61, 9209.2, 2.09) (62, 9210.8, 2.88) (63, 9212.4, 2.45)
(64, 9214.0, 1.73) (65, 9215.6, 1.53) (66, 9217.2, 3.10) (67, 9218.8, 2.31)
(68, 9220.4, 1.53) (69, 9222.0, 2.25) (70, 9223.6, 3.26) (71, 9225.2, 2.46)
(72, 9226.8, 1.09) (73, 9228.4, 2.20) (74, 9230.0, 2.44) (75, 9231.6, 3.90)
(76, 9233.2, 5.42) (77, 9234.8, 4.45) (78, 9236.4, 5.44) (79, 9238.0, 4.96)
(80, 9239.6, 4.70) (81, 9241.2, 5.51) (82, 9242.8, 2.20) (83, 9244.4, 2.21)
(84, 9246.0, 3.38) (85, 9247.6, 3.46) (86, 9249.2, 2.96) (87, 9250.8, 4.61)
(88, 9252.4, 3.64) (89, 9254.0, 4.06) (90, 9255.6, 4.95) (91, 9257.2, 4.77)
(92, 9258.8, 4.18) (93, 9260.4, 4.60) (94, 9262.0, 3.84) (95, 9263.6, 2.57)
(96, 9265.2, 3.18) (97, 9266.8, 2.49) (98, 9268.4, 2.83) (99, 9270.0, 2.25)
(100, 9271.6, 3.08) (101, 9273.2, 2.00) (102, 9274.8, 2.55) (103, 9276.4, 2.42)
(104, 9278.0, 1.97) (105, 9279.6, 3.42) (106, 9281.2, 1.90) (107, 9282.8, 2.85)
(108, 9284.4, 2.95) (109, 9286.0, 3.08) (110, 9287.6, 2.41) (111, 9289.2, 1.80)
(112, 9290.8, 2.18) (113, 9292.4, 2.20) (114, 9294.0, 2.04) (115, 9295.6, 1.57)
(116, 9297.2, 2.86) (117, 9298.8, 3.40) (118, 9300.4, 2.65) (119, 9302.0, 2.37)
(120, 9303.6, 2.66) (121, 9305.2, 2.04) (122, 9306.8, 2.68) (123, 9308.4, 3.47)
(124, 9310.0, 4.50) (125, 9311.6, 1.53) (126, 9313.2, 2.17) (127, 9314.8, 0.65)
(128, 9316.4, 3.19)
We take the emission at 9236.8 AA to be [S II] 6716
